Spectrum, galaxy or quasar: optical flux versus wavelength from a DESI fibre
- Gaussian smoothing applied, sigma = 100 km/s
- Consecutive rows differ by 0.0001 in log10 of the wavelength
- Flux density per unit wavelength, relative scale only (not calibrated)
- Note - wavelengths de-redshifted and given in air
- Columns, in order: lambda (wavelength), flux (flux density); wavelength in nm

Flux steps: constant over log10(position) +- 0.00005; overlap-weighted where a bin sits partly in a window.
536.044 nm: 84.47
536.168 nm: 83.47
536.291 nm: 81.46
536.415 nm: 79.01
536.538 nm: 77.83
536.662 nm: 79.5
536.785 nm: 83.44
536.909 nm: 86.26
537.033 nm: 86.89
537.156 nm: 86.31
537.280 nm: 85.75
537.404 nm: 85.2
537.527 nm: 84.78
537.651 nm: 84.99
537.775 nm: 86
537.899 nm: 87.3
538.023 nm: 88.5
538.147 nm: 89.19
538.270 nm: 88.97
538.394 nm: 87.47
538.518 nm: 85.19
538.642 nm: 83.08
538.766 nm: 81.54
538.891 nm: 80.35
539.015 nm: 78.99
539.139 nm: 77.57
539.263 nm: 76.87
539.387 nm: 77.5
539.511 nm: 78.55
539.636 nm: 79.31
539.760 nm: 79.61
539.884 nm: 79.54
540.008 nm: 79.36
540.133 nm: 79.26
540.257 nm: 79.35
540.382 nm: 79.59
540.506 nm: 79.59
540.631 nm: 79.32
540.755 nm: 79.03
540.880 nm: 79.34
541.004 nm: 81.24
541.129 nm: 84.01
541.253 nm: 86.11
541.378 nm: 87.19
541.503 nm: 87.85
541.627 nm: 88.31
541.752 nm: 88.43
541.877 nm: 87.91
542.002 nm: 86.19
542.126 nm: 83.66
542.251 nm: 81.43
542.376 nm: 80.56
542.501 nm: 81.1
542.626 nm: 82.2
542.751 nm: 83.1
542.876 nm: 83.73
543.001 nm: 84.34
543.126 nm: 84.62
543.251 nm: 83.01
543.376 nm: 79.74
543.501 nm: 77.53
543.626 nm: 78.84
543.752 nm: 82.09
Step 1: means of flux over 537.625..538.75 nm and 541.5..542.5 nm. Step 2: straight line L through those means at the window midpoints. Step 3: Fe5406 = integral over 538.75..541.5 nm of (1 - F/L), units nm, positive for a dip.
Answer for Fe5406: 0.18 nm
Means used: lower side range 86.6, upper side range 85.2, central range 80.3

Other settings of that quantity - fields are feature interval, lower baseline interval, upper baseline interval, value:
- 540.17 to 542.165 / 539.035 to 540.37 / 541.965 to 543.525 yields -0.07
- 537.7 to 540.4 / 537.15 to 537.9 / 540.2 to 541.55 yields 0.06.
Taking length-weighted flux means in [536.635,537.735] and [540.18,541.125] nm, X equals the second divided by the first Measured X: 0.9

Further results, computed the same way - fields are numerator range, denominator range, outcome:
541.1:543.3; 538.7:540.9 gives 1.07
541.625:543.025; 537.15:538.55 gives 0.97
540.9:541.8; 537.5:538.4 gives 0.98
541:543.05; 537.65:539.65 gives 1.02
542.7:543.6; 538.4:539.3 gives 1.01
